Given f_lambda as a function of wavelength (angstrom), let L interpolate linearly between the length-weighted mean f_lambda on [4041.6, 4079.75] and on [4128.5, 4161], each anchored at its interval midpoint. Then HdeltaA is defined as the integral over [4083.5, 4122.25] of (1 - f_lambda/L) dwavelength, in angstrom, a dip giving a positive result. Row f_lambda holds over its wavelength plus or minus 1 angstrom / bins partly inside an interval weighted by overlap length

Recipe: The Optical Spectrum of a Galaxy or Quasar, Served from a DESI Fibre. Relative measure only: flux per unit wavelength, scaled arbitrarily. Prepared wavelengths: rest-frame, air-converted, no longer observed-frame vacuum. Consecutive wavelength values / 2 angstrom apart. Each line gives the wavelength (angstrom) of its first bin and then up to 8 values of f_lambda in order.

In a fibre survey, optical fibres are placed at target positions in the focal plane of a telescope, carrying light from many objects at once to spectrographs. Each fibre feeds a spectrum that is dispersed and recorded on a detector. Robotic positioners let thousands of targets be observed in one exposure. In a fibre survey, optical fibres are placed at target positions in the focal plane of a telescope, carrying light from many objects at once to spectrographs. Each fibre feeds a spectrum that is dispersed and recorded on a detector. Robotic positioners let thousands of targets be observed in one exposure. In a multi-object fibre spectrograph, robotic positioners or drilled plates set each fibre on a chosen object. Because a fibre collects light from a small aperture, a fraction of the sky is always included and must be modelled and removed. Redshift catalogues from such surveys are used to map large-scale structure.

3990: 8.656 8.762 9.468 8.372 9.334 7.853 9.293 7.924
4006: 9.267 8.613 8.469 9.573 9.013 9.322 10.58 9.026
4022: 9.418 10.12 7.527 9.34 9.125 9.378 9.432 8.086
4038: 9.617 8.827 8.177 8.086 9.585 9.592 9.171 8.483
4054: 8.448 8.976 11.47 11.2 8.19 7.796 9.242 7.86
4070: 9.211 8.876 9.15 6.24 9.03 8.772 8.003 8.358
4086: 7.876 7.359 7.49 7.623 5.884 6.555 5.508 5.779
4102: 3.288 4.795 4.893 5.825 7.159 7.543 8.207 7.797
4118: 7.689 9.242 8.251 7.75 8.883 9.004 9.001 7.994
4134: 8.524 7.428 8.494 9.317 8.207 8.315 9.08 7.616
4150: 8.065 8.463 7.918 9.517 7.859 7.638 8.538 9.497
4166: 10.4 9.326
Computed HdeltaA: 8.1 angstrom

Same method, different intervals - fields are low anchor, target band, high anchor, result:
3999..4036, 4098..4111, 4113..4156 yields 4.9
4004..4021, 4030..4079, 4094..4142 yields -2.9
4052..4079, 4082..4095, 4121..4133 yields 1.9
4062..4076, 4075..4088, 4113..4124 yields 0.6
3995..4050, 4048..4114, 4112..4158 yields 7.3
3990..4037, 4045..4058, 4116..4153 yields -0.6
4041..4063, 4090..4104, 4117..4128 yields 4.6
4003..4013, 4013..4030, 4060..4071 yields -1.0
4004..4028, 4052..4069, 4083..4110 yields -3.5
